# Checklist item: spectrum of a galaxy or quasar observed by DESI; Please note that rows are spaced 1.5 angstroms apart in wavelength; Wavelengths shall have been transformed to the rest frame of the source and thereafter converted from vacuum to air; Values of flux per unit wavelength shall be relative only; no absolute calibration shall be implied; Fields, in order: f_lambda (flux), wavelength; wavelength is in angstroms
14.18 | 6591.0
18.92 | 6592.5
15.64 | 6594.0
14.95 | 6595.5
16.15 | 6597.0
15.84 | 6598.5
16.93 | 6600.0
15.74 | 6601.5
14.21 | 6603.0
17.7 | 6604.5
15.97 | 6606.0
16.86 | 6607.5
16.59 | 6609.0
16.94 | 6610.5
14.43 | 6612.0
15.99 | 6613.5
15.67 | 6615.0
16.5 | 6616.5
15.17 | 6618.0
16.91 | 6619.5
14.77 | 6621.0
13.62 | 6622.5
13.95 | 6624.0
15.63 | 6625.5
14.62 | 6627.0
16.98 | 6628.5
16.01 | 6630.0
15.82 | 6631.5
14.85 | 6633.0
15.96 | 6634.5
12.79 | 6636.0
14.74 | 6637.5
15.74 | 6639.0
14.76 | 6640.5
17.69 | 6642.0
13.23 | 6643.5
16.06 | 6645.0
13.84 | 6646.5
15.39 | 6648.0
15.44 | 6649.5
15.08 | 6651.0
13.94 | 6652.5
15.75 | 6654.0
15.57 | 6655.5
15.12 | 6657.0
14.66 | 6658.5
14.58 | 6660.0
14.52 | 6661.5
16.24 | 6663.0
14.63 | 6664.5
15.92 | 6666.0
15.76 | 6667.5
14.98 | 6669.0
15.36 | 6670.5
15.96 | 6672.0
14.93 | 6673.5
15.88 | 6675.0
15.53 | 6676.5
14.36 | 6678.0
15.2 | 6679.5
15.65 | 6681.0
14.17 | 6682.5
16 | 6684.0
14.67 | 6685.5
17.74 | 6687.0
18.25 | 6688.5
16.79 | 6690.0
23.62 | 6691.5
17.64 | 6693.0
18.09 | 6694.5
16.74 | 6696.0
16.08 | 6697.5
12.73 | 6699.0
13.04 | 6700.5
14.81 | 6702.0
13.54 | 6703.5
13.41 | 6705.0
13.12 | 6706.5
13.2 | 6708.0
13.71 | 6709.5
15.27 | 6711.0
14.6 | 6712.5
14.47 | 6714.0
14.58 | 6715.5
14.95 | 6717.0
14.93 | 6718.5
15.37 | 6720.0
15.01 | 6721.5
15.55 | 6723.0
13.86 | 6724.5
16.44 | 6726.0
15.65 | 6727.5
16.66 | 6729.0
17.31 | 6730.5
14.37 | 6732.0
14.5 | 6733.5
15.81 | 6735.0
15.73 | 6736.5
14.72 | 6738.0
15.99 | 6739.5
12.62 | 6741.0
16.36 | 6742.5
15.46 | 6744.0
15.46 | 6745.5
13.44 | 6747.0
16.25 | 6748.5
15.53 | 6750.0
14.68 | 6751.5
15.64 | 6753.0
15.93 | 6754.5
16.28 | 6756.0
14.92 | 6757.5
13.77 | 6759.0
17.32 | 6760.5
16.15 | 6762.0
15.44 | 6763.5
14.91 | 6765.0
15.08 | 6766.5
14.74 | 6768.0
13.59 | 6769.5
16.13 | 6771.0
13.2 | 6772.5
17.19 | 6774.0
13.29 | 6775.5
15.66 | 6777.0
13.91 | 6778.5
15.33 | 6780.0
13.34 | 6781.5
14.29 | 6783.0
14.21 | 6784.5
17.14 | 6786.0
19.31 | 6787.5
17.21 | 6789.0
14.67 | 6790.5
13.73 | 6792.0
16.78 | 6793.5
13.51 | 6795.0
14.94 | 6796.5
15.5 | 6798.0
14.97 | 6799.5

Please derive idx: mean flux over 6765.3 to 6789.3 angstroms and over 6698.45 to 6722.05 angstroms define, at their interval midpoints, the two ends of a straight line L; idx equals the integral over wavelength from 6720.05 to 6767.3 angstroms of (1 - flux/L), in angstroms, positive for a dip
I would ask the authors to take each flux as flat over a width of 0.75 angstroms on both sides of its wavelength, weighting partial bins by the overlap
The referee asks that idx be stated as -2.3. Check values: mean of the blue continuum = 14.2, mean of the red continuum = 15.2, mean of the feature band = 15.4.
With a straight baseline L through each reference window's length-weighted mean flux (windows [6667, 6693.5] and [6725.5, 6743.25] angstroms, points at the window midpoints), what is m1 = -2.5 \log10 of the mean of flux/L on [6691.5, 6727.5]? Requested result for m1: 0.06 mag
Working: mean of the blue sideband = 16.2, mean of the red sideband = 15.5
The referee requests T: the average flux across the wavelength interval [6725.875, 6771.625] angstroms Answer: 15.4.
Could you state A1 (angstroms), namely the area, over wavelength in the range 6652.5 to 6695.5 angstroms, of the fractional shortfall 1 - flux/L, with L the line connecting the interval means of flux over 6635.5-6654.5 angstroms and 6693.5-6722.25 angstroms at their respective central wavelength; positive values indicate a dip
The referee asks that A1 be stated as -3.3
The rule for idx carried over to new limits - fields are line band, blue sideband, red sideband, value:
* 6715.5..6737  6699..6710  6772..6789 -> -2.15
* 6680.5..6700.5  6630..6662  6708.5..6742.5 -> -2.08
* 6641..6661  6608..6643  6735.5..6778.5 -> 0.42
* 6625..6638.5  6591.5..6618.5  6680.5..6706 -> 0.69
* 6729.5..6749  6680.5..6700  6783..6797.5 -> 1.17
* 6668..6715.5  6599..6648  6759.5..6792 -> -0.12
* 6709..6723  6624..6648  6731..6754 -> 0.30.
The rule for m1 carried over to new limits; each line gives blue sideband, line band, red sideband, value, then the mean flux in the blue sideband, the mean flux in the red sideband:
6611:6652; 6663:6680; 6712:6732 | -0.01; 15.2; 15.3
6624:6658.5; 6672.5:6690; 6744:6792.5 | -0.04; 15.2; 15.3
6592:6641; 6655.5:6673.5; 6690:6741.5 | 0.02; 15.7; 15.3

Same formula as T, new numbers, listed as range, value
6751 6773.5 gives 15.2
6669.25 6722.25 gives 15.4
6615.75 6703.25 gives 15.5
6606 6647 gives 15.4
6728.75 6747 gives 15.3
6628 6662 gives 15.1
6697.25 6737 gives 14.7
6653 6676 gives 15.3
